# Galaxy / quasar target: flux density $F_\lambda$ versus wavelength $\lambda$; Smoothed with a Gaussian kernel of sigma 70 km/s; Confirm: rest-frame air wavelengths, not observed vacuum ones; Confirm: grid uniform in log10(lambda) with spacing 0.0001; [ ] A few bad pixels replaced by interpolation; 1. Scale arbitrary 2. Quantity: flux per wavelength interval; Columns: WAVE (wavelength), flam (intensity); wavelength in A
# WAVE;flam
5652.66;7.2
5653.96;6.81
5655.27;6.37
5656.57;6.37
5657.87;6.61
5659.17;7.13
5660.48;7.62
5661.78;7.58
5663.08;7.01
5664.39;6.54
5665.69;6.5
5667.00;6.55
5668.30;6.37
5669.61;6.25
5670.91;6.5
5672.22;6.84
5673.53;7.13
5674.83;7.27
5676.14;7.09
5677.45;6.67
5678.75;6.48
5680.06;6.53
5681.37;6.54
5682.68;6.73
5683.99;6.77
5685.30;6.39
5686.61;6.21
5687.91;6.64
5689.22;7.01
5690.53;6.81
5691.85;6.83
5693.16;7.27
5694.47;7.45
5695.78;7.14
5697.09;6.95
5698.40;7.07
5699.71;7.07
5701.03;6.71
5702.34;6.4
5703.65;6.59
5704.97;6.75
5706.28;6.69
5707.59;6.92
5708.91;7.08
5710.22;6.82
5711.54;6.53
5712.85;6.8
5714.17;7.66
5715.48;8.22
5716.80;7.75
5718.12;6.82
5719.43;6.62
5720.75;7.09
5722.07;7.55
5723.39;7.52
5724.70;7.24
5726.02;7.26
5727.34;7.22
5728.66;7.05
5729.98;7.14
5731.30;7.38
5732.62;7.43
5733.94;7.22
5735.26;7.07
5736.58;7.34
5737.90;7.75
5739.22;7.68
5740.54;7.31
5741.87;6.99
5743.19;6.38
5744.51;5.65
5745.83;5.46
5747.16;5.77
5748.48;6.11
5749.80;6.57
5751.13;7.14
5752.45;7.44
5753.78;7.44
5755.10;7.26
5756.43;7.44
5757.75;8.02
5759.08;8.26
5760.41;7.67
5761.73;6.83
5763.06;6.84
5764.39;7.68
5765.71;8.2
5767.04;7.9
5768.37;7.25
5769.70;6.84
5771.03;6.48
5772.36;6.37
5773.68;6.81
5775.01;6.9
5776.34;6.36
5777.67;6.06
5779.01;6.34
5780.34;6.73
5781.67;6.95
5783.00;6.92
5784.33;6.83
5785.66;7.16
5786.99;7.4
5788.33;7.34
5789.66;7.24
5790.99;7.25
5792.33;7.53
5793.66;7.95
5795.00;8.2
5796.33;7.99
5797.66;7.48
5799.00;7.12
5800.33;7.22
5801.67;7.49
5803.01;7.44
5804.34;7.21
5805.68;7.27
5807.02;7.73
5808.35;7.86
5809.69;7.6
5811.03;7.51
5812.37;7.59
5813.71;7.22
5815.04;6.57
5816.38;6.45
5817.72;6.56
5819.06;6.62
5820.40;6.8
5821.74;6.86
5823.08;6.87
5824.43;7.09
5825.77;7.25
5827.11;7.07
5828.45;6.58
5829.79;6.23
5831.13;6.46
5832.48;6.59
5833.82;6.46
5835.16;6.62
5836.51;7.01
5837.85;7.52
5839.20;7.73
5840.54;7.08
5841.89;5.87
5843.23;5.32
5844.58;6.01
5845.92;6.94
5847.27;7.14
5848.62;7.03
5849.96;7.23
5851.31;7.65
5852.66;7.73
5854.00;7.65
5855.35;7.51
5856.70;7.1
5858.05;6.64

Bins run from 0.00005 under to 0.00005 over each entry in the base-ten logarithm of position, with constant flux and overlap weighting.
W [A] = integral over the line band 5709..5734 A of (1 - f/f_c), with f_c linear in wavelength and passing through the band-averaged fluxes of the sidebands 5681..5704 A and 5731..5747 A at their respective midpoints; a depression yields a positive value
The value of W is -1.24 A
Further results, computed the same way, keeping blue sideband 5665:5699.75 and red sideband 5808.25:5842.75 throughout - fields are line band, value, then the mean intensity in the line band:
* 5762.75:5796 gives -1.22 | 7.11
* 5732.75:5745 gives -0.46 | 7.08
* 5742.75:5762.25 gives -0.19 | 6.9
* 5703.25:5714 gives -0.03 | 6.81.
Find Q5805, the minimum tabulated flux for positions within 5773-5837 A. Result 6.06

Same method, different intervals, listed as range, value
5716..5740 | 6.62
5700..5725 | 6.4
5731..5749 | 5.46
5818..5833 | 6.23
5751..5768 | 6.83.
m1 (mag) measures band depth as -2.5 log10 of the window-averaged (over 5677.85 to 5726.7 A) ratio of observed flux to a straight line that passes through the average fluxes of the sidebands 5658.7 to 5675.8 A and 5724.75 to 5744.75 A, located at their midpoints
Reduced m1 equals 0.012 mag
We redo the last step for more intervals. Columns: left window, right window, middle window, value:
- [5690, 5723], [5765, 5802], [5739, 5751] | 0.11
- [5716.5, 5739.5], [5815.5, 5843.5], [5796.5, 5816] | -0.08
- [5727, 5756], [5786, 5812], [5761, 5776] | 0.02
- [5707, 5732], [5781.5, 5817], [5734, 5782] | 0.04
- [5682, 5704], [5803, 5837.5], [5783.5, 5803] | -0.07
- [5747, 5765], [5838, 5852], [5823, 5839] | 0.01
